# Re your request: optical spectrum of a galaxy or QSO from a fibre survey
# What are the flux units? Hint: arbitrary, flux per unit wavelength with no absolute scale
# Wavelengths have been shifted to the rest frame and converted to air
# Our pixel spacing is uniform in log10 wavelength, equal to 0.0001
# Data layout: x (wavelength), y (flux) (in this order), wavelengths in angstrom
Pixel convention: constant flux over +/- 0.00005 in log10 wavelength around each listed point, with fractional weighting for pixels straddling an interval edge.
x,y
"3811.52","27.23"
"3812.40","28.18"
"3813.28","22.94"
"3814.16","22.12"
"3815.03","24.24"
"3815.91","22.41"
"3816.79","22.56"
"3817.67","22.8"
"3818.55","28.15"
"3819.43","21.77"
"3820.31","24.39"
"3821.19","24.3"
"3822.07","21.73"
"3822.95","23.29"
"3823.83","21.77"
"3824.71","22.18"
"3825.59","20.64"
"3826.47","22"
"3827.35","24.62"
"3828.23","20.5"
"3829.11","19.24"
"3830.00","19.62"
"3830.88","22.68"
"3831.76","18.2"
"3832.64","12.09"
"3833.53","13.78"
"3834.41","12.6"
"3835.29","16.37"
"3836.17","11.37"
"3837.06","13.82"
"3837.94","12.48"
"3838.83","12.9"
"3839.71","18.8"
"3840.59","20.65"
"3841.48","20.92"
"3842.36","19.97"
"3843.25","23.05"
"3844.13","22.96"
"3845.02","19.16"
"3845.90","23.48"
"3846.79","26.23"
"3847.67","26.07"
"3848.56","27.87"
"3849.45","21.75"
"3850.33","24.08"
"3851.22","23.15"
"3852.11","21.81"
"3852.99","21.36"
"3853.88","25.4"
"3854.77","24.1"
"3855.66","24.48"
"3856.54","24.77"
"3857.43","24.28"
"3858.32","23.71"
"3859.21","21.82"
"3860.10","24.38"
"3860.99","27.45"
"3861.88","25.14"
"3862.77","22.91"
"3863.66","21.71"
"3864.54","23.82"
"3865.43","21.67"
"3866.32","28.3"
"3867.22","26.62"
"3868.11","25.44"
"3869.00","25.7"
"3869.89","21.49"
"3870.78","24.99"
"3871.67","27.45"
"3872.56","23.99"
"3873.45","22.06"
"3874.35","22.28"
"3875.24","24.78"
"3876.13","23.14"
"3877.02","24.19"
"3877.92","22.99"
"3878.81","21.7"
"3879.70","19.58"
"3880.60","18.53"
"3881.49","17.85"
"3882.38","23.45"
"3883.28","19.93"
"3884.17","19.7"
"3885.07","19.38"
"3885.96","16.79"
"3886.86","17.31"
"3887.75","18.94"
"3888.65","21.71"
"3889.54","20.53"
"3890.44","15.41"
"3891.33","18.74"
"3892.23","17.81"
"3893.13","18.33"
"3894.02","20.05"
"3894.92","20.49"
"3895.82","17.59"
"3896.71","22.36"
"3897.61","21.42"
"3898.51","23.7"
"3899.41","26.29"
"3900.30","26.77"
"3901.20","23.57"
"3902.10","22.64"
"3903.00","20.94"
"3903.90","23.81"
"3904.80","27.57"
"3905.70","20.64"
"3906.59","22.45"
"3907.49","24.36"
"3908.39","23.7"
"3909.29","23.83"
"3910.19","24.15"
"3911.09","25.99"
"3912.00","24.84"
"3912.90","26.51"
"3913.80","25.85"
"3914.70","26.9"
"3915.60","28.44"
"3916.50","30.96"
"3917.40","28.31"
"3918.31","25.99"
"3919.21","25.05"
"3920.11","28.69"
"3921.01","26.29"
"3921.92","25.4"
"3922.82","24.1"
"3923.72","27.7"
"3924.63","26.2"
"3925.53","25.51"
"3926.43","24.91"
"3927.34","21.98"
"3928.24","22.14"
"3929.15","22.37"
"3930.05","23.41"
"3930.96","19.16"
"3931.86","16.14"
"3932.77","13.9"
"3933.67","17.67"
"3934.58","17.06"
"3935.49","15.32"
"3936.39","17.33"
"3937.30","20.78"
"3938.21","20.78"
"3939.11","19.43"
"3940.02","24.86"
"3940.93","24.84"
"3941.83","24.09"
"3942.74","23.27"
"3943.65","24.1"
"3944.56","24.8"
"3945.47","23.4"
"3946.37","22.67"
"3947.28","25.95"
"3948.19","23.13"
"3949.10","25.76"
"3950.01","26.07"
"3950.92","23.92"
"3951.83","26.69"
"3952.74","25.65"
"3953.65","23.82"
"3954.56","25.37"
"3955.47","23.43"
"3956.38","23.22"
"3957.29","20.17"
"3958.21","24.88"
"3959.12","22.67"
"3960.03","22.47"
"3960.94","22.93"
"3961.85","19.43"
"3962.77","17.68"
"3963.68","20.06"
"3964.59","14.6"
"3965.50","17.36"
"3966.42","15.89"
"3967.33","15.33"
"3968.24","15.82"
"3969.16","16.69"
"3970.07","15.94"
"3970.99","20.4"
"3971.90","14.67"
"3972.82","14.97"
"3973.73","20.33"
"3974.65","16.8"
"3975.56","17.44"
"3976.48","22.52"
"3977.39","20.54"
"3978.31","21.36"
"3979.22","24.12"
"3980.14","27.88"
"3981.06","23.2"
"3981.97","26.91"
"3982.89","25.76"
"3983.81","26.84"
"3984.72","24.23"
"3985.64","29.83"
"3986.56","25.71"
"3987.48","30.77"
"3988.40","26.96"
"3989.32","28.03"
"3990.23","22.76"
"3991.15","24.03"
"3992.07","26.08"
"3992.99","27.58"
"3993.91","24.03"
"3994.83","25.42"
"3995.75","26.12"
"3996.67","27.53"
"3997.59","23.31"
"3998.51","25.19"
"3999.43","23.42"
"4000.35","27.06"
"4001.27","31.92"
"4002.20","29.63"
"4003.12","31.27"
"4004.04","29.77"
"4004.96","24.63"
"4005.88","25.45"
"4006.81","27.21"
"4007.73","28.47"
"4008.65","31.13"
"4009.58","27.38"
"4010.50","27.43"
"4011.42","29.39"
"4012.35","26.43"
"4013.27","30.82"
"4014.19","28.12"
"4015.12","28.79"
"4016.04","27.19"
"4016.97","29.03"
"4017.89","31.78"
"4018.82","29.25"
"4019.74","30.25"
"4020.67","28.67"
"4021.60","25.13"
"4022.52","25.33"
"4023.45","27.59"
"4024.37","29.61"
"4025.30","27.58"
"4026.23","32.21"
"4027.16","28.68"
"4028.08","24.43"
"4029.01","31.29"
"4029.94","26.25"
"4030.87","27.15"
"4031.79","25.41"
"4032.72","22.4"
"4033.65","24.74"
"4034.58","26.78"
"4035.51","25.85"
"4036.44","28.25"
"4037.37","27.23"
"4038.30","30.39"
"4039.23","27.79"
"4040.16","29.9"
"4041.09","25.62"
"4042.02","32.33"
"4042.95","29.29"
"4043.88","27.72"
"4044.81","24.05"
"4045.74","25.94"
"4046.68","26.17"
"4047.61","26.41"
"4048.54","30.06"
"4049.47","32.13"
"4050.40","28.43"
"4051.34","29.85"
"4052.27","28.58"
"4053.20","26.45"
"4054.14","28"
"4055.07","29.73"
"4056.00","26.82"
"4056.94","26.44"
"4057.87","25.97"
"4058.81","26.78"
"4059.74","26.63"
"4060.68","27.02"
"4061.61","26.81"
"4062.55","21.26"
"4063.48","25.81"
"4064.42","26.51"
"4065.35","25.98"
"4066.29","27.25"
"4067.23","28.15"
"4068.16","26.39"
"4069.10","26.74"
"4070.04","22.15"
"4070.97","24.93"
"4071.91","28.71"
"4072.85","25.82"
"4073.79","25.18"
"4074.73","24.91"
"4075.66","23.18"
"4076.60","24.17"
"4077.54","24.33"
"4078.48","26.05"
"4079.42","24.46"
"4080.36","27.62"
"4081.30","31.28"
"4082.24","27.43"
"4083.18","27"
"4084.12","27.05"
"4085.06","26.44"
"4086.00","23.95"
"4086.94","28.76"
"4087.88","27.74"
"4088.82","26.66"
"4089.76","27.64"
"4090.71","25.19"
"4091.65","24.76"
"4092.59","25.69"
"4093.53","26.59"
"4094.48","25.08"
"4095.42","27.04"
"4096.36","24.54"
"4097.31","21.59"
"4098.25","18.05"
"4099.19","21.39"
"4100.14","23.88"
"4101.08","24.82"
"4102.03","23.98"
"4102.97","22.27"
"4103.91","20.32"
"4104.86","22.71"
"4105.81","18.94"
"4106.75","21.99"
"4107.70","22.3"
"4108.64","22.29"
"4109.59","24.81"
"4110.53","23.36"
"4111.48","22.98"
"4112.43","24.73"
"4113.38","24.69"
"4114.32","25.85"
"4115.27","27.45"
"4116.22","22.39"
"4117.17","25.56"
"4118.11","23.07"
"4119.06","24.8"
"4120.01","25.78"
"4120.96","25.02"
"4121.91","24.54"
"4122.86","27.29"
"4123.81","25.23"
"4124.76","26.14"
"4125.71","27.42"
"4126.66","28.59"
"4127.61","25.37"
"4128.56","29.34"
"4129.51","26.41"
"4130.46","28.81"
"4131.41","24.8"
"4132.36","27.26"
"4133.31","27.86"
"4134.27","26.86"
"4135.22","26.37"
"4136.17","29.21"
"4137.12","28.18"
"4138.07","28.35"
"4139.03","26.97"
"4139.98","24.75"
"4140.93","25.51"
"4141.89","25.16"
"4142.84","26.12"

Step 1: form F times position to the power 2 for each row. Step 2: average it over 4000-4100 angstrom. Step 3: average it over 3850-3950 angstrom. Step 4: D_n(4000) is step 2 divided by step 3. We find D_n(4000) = 1.3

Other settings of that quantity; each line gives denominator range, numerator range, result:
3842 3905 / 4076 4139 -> 1.26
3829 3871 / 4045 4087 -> 1.38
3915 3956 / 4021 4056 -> 1.24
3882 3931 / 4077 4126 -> 1.18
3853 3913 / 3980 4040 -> 1.29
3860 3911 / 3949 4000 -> 1.06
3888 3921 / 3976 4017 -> 1.19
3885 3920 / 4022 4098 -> 1.26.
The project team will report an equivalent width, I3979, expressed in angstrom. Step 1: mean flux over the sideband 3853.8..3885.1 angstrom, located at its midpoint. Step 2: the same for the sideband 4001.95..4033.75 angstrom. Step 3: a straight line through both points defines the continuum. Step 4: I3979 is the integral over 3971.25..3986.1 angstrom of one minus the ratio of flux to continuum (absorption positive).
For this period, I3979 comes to 2.5 angstrom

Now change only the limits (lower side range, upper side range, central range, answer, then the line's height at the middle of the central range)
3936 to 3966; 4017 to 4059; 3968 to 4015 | 0.3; 25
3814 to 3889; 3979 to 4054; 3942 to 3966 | 2.3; 25.3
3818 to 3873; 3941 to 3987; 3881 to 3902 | 1.5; 22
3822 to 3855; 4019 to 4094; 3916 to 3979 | 4.8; 23.6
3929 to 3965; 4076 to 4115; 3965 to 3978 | 2.8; 22.3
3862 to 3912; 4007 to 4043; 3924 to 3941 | 2.4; 24.2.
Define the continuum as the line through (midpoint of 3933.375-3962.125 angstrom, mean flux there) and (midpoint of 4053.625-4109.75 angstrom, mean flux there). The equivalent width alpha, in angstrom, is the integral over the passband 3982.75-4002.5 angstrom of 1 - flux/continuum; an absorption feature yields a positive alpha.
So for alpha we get -2.4 angstrom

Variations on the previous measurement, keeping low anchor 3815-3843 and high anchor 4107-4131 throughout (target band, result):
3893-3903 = -0.5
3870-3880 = -1.3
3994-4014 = -3.8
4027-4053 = -4.1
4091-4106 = 1.0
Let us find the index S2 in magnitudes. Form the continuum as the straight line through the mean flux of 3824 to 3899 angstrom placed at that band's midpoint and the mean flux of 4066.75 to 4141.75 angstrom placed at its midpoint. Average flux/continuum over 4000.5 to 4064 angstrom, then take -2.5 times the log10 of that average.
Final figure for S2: -0.15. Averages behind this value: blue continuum 21.3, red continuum 25.4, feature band 27.8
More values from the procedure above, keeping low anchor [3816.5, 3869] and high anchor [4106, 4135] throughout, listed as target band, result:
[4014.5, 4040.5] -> -0.152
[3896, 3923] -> -0.107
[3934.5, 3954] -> 0.005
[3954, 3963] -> 0.045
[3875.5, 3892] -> 0.118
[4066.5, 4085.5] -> -0.056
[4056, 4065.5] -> -0.058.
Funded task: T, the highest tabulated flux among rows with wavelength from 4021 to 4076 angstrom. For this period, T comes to 32.33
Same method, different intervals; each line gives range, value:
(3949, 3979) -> 26.69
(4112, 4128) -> 28.59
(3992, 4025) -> 31.92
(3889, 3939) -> 30.96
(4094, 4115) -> 27.04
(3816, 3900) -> 28.3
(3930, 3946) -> 24.86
